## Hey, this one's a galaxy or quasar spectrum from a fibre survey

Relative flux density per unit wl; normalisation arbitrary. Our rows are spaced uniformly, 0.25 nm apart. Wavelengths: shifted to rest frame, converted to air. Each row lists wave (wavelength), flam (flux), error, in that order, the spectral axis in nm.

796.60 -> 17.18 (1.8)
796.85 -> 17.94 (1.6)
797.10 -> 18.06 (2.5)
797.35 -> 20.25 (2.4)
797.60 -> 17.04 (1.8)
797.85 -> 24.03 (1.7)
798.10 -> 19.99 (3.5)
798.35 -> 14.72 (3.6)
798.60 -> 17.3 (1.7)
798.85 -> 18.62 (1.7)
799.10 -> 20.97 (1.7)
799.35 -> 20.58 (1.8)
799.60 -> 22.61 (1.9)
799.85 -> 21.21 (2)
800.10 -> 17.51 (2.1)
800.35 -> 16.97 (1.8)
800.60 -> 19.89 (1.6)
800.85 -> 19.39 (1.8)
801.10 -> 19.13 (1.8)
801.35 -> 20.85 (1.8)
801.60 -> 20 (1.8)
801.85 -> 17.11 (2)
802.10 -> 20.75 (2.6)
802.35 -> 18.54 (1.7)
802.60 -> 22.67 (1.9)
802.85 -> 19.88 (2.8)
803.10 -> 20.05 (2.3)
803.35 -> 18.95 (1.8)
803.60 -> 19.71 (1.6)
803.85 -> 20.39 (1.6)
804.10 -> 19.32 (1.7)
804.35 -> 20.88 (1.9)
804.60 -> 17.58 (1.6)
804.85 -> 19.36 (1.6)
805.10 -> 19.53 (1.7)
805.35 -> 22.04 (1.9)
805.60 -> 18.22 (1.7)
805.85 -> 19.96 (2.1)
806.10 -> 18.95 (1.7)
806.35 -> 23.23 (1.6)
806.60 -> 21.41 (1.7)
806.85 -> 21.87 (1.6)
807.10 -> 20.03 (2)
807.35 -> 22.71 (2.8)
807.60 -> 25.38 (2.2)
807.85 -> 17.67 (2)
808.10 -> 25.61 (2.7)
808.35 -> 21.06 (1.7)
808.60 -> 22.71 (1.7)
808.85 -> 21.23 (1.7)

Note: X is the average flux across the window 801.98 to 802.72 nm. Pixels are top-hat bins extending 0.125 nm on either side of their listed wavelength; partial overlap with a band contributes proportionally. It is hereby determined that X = 20.6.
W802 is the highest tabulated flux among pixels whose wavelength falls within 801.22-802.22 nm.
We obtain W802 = 20.85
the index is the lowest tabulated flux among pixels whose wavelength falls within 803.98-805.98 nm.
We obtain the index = 17.58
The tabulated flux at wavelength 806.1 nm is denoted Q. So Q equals 18.95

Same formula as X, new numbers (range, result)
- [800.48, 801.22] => 19.5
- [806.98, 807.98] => 21.5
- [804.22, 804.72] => 19.2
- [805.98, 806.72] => 21.2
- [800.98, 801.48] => 20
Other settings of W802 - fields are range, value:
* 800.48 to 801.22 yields 19.89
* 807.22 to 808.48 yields 25.61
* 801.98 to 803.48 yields 22.67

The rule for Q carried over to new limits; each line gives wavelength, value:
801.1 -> 19.13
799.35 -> 20.58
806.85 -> 21.87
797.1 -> 18.06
